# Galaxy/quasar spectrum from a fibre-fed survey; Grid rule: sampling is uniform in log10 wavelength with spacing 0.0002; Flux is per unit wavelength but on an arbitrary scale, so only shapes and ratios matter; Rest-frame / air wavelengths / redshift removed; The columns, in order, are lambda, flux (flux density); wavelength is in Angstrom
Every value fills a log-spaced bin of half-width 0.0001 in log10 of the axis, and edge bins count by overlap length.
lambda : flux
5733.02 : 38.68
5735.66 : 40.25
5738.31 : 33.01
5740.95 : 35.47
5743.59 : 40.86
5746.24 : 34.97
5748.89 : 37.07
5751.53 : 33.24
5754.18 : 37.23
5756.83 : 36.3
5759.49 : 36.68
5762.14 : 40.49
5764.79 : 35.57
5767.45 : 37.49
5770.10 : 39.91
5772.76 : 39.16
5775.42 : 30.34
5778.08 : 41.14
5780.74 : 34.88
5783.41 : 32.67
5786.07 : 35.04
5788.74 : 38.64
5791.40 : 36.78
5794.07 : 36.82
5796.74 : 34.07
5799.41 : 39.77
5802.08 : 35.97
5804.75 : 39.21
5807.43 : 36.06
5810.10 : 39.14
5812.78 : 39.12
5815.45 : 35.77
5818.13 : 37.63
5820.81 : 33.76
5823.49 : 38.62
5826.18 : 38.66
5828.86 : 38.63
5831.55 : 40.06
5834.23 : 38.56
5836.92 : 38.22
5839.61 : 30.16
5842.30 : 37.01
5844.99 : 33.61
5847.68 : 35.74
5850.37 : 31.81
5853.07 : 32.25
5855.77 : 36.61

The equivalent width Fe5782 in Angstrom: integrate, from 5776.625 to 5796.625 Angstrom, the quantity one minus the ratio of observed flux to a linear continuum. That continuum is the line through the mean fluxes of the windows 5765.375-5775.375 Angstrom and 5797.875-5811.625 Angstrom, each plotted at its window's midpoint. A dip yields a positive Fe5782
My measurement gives 0.7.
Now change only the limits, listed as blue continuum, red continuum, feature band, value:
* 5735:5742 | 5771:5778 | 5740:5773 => -1.09 Angstrom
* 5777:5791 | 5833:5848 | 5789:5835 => -2.07 Angstrom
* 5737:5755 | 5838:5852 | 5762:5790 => -1.11 Angstrom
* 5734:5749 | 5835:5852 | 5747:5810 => -1.20 Angstrom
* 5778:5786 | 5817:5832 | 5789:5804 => -0.34 Angstrom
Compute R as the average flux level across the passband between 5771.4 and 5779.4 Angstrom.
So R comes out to 36.9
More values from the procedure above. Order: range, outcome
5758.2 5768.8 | 37.6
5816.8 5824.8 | 36.7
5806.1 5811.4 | 37.6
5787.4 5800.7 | 37.2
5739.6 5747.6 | 37.1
